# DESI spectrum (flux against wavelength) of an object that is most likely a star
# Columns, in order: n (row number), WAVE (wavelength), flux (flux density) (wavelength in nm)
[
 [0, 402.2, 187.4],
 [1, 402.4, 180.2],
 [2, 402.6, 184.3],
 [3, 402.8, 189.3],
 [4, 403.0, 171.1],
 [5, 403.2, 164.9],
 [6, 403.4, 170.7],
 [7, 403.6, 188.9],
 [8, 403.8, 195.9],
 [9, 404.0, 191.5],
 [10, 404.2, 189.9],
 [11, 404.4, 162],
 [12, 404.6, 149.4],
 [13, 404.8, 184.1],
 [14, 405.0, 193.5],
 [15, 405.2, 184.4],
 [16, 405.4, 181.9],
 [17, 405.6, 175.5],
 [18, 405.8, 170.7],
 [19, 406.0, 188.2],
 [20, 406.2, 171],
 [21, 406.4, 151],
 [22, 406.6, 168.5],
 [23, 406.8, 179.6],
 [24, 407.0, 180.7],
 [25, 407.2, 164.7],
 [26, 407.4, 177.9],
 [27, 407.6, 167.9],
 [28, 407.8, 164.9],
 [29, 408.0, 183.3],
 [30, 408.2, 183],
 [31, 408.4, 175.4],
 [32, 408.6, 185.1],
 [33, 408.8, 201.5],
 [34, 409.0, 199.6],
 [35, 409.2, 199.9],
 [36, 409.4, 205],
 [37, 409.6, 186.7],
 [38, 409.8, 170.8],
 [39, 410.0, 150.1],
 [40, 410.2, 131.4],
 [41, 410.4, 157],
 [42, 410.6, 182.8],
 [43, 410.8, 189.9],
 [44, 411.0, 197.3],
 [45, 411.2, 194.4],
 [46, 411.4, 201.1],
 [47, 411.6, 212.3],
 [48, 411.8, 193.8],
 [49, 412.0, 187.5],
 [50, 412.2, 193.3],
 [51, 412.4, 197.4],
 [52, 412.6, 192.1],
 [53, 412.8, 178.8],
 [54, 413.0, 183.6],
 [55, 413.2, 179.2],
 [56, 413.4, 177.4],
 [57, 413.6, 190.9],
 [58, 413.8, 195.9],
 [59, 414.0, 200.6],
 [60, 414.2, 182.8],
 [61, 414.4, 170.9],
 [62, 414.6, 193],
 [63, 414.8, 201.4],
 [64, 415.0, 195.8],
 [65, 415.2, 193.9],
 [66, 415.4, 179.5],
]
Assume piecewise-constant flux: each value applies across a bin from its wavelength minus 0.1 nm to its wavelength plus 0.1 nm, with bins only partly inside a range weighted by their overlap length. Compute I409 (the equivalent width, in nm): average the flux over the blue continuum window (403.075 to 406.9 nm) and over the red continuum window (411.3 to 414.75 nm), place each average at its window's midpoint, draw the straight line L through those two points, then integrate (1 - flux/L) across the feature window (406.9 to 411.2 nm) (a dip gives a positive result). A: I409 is 0.10 nm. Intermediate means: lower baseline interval 177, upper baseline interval 190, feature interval 179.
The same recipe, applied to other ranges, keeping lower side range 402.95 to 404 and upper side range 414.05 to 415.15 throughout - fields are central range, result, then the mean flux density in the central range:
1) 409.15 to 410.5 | 0.11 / 171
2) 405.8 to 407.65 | 0.11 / 172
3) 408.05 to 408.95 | -0.01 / 187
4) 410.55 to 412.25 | -0.08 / 195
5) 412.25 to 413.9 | 0.01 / 187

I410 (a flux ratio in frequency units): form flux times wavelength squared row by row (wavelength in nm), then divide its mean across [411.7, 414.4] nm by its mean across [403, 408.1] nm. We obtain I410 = 1.11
